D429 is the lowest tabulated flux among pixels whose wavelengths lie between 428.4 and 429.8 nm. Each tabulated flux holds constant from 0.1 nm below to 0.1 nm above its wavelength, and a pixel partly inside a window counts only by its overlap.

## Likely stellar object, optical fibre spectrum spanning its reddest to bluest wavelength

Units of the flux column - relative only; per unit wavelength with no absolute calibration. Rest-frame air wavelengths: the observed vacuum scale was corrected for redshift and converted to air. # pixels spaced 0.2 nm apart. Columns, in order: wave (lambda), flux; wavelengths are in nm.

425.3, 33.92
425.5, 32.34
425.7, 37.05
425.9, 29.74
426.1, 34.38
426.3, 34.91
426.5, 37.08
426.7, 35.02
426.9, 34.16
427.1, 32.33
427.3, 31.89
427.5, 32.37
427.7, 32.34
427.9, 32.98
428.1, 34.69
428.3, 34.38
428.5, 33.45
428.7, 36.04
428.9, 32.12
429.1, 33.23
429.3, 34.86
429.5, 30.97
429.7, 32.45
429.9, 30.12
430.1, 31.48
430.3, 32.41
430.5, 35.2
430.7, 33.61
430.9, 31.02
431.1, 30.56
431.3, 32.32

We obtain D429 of 30.97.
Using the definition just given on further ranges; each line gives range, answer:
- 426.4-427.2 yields 32.33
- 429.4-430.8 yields 30.12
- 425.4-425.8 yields 32.34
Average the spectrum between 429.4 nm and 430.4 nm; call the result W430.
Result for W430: 31.5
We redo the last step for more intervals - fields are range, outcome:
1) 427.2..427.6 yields 32.1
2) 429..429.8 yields 32.9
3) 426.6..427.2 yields 33.8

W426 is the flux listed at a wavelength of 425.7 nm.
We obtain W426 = 37.05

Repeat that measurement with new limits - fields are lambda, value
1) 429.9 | 30.12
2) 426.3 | 34.91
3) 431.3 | 32.32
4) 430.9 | 31.02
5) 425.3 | 33.92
